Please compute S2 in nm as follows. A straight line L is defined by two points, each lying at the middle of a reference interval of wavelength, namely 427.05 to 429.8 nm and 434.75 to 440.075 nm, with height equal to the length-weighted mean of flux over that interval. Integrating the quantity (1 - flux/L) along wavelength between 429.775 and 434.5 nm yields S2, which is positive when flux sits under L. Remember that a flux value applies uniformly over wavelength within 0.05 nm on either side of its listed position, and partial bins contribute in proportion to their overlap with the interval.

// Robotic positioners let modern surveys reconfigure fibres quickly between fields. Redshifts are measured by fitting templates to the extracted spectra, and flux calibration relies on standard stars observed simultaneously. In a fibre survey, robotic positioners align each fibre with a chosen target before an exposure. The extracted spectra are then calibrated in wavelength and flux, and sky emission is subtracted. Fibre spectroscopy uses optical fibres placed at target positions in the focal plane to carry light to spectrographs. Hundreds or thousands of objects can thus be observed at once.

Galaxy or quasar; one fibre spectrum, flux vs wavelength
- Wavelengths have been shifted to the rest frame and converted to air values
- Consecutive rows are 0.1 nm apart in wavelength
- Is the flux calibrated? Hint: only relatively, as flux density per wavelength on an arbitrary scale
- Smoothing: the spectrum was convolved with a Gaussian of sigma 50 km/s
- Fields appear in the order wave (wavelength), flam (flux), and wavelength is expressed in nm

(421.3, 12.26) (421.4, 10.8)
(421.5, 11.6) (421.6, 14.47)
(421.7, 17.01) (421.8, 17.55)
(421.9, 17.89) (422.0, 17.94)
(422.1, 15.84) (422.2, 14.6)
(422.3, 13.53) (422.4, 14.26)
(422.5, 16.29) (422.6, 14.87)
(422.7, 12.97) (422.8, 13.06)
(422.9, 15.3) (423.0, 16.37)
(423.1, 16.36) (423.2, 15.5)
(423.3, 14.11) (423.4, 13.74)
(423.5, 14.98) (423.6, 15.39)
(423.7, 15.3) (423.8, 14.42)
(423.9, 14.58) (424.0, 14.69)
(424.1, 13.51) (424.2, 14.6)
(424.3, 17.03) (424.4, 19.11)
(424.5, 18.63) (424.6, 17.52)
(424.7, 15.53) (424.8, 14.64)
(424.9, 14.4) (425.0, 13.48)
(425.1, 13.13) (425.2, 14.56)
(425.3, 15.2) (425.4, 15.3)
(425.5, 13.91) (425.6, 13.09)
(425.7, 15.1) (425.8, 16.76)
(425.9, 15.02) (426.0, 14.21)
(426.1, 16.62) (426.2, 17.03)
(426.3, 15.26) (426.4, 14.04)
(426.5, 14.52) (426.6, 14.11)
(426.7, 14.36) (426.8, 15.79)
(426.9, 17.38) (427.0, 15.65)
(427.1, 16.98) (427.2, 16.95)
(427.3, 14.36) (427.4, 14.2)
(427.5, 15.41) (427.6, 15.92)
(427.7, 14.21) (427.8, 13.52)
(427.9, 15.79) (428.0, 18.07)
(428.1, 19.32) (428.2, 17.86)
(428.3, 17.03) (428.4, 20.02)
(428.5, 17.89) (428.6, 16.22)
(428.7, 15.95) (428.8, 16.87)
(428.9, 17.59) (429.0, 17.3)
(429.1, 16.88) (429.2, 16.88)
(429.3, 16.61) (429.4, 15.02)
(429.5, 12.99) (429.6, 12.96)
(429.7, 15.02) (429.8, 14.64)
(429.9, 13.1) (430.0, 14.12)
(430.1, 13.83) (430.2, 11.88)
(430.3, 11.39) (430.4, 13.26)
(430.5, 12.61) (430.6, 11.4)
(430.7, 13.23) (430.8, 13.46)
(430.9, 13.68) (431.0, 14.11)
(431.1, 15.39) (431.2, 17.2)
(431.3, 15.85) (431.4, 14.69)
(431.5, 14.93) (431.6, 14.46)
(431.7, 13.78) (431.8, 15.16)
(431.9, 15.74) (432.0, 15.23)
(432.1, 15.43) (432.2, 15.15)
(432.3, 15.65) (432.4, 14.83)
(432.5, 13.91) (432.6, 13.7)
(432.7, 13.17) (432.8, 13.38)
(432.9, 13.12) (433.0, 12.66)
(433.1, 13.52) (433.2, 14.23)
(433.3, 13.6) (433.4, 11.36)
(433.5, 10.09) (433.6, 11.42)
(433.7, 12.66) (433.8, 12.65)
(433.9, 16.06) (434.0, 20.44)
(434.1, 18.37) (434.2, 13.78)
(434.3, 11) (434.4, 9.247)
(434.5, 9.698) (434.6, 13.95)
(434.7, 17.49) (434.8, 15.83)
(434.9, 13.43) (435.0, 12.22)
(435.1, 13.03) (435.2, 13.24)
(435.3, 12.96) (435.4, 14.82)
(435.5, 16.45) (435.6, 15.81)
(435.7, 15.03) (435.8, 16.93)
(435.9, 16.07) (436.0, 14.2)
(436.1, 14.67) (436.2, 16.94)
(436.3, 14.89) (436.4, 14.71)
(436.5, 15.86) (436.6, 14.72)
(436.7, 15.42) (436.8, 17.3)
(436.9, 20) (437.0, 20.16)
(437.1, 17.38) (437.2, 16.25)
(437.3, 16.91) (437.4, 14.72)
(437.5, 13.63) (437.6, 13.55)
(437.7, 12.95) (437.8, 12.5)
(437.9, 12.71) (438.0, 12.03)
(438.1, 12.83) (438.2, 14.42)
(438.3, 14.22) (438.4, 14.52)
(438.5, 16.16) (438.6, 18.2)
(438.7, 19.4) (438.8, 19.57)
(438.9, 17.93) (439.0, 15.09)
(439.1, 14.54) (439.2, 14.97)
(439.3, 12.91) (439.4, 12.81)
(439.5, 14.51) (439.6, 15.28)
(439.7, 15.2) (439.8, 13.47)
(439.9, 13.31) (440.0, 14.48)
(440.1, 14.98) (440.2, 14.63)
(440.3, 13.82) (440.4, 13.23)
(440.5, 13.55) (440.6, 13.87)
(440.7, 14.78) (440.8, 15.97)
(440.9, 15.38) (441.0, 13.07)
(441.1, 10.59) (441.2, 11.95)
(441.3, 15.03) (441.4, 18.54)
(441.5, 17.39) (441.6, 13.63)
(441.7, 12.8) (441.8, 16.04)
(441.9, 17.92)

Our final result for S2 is 0.57 nm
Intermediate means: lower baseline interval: 16.2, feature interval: 13.8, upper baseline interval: 15.1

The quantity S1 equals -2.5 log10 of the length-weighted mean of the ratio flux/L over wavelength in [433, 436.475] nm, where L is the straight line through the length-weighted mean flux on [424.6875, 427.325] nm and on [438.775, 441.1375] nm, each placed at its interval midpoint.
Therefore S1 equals 0.04 mag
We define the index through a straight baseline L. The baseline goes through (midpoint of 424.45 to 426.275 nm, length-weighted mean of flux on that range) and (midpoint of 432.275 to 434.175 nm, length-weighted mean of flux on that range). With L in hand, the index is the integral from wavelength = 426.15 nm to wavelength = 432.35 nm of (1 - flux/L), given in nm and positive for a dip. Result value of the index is -0.282 nm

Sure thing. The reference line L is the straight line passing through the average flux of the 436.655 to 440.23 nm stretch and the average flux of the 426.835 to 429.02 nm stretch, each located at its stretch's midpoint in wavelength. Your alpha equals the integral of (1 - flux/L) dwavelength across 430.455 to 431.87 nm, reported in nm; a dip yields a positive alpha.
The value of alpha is 0.16 nm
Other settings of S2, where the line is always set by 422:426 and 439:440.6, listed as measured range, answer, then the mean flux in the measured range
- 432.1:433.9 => 0.14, 13.4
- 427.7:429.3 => -0.24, 17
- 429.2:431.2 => 0.12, 13.8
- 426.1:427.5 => -0.05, 15.5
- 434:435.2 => 0.06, 13.7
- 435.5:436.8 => -0.11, 15.5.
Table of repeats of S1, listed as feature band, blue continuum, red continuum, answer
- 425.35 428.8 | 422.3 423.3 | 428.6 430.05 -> -0.040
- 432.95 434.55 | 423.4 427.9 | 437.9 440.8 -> 0.139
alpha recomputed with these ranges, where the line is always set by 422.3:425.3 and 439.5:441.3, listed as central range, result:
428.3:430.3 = -0.10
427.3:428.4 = -0.10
